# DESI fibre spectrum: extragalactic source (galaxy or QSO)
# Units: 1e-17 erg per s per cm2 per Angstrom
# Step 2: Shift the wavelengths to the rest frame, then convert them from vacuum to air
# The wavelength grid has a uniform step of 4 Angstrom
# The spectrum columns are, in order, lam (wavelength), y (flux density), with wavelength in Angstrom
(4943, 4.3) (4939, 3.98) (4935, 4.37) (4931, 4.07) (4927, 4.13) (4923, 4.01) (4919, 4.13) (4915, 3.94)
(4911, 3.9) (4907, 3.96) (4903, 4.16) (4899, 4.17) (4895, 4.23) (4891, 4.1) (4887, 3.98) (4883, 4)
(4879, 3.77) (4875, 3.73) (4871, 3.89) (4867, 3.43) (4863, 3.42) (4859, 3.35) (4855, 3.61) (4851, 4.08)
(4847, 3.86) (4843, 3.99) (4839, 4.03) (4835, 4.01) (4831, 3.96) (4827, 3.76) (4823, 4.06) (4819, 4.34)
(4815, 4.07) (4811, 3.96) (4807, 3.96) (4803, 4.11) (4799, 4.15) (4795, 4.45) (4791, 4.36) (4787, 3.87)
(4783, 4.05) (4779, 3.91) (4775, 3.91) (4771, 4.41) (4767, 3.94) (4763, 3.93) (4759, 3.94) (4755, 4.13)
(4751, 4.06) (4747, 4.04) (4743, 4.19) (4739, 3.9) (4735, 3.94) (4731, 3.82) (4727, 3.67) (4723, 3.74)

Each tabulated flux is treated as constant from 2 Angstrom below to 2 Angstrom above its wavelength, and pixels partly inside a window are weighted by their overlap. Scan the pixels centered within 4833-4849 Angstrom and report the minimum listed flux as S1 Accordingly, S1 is 3.86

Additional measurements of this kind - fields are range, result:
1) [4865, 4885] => 3.43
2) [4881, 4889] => 3.98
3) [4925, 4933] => 4.07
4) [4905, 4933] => 3.9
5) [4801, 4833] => 3.76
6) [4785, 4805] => 3.87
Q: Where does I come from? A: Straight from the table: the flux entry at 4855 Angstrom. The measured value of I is 3.61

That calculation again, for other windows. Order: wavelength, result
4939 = 3.98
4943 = 4.3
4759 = 3.94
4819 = 4.34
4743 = 4.19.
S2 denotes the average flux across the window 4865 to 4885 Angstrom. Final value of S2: 3.76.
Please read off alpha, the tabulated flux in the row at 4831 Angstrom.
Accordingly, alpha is 3.96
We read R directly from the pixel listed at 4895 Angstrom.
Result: 4.23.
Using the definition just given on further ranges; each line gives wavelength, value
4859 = 3.35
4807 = 3.96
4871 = 3.89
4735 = 3.94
